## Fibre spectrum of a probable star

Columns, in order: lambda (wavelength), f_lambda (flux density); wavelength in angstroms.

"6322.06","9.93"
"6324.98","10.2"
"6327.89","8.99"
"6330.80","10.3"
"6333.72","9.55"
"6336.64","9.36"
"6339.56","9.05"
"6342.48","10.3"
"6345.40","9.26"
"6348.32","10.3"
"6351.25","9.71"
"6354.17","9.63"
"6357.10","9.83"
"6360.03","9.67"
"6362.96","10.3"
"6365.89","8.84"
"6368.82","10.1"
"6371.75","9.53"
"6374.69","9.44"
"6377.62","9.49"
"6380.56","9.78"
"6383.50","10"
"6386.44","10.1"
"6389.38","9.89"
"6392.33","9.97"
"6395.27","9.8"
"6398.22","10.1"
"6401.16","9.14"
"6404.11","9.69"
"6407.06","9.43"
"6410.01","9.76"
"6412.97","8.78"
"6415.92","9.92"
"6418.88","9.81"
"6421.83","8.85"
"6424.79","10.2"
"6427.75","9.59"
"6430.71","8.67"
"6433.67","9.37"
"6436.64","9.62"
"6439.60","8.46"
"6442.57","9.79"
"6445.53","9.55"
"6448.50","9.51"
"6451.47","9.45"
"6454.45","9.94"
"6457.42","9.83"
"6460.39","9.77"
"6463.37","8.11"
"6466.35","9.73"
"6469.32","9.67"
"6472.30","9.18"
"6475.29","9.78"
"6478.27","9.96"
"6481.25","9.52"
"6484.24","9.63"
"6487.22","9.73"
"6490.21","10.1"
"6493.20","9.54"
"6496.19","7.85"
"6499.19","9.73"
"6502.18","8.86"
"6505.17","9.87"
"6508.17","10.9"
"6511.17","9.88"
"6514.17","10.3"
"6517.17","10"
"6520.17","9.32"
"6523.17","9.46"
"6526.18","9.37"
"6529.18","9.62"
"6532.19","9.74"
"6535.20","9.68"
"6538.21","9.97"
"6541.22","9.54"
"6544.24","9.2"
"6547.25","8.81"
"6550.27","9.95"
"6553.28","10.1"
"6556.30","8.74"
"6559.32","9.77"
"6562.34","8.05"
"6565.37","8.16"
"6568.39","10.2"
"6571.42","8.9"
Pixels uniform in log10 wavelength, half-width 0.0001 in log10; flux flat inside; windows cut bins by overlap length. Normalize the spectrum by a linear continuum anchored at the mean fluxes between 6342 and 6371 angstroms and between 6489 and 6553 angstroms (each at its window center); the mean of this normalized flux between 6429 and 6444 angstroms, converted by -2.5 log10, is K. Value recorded 0.06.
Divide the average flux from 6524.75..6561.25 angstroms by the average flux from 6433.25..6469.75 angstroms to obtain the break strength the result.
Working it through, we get 1.01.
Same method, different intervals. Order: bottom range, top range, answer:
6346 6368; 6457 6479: 0.97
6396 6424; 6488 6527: 1.01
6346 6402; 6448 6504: 0.97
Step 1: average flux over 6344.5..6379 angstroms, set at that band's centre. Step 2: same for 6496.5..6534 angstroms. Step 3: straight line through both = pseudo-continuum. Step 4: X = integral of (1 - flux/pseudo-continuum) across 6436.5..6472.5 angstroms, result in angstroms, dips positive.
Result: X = 0.9 angstroms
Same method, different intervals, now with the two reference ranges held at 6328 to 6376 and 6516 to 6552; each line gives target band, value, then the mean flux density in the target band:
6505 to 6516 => -0.8 angstroms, 10.3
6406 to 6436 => 0.6 angstroms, 9.44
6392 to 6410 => -0.1 angstroms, 9.68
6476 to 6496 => -0.1 angstroms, 9.63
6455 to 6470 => 0.3 angstroms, 9.45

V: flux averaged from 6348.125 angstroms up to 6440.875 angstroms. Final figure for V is 9.61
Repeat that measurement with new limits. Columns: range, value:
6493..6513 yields 9.53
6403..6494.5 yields 9.51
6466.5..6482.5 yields 9.64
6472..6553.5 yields 9.63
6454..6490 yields 9.58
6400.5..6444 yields 9.41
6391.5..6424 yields 9.57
